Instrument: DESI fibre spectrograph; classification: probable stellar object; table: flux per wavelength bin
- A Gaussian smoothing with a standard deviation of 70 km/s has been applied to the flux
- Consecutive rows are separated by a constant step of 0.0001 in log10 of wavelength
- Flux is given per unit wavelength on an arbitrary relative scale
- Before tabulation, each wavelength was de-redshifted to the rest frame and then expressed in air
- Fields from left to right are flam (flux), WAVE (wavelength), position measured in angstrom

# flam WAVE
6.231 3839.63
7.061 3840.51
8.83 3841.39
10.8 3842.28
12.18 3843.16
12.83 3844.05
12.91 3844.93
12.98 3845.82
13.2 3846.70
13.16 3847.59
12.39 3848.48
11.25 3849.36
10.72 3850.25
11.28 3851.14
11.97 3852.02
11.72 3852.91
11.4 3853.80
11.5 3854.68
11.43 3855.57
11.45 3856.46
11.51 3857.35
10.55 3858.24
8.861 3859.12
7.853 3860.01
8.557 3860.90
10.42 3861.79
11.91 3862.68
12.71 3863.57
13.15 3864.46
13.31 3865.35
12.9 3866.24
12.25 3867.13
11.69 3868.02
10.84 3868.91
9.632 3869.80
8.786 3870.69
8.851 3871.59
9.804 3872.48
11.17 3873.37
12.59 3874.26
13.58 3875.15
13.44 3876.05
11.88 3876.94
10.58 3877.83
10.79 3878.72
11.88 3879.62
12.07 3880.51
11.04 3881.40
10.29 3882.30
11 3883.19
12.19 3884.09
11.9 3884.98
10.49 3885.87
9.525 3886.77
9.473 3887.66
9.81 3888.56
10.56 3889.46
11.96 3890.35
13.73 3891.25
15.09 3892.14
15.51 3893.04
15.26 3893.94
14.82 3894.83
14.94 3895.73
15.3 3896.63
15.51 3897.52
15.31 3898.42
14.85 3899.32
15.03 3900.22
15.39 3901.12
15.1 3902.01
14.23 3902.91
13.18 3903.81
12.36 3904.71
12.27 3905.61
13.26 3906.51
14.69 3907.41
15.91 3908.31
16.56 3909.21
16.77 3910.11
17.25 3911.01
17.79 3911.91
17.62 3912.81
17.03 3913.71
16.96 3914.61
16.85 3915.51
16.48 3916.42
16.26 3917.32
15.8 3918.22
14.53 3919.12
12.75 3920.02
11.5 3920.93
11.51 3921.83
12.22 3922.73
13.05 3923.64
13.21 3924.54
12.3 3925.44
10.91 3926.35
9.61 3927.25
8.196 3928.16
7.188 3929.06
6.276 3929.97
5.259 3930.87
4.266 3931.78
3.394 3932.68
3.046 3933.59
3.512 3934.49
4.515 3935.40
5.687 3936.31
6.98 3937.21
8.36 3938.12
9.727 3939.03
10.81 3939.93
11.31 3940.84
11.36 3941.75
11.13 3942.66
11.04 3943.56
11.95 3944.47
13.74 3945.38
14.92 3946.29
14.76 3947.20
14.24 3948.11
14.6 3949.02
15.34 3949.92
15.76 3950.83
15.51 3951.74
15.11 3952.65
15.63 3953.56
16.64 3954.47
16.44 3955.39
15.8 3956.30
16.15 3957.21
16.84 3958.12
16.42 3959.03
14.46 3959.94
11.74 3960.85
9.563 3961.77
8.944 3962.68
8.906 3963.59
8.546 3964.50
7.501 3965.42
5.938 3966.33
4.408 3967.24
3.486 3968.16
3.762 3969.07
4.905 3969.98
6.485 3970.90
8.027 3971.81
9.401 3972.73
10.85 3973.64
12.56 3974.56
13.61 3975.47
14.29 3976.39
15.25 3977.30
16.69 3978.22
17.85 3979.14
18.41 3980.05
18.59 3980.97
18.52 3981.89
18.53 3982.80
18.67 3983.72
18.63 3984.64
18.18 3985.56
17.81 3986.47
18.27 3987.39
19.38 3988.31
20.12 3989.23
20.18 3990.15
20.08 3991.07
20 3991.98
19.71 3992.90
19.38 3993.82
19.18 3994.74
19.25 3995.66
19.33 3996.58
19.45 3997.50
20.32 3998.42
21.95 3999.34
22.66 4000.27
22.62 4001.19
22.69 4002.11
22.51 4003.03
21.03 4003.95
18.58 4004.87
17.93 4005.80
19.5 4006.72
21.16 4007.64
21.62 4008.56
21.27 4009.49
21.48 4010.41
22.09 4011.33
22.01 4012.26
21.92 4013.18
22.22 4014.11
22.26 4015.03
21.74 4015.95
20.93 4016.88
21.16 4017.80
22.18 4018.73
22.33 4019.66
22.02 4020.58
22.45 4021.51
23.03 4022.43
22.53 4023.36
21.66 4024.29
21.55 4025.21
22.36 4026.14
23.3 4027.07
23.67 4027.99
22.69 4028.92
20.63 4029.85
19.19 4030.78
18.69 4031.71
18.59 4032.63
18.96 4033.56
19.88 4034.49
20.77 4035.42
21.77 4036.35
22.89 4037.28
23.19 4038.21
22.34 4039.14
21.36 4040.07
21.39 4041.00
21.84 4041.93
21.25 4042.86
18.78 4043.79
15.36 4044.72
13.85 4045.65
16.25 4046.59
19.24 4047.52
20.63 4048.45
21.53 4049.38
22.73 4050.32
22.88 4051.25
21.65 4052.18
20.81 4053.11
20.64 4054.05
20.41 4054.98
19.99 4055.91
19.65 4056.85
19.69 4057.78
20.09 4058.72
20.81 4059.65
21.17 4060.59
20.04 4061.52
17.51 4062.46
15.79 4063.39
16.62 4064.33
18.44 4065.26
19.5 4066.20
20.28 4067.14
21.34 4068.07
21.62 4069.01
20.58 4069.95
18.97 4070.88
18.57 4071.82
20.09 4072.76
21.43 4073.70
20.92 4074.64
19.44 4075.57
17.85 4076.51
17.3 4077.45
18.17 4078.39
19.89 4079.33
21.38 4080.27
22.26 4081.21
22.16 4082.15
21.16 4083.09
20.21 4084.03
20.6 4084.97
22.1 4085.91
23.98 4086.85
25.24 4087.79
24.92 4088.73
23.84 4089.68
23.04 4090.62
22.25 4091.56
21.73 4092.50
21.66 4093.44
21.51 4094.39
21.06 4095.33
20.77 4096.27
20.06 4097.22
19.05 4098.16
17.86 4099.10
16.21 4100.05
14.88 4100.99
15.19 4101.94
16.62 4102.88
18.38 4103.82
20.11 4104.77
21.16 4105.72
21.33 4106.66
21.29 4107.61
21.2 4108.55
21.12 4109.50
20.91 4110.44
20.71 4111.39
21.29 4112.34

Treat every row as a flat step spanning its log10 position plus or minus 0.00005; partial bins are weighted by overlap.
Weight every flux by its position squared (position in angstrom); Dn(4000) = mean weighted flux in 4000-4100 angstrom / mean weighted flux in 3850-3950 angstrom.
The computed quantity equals 1.87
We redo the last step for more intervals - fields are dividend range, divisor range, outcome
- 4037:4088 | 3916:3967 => 1.89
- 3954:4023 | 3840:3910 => 1.49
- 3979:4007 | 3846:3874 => 1.88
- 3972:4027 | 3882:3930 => 1.52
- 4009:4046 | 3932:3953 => 2.08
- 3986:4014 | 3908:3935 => 1.76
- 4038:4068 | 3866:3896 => 1.84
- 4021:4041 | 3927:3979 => 2.11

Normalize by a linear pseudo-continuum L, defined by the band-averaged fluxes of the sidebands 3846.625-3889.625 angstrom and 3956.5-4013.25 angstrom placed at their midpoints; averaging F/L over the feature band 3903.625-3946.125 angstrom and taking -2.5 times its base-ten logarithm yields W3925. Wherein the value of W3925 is 0.16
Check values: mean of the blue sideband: 11.2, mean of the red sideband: 16.3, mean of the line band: 11.6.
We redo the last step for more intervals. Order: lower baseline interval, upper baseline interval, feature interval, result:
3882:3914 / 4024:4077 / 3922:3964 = 0.375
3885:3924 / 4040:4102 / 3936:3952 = 0.284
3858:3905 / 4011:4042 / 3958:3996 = 0.299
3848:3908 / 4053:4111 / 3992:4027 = -0.221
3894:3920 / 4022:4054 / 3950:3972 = 0.483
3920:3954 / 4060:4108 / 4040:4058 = -0.122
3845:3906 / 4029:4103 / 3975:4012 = -0.136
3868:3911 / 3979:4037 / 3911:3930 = 0.097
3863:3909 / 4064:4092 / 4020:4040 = -0.150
